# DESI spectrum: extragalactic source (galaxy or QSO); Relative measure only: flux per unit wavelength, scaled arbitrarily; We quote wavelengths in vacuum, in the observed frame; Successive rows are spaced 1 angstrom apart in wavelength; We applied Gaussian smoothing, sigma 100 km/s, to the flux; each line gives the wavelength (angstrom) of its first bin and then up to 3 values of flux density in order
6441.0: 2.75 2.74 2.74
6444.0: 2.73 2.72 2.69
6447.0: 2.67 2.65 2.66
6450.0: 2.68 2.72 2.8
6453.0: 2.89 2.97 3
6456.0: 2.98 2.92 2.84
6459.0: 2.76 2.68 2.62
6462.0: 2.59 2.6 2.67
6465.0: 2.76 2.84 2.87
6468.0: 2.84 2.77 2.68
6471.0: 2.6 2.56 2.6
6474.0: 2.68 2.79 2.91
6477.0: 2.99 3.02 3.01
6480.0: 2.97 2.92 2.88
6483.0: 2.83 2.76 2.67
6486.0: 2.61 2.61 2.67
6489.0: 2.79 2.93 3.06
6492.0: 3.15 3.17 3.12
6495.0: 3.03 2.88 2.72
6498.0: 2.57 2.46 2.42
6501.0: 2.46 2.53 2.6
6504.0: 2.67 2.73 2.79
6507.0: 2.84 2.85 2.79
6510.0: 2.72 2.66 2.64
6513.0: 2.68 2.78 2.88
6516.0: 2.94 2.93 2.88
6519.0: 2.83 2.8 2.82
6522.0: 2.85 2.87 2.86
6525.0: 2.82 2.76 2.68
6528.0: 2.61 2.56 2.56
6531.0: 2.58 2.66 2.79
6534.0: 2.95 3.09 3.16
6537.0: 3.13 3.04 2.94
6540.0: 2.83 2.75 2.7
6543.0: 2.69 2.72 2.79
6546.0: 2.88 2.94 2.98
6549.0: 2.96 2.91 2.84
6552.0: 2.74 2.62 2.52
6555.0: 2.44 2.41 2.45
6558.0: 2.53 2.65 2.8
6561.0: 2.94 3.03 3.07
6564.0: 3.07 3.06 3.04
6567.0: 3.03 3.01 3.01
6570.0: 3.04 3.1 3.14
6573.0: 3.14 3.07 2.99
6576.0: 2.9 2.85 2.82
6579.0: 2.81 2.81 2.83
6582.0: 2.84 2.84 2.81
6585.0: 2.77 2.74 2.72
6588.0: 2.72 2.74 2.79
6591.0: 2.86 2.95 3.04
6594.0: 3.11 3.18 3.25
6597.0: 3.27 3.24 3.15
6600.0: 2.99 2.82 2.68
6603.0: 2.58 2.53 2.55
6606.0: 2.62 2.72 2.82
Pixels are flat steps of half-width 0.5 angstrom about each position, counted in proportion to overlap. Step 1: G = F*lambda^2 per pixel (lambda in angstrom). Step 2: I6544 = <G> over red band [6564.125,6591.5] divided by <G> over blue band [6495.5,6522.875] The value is 1.09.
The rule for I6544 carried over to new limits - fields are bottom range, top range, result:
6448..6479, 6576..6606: 1.07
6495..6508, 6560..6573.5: 1.17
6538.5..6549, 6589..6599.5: 1.10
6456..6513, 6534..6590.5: 1.06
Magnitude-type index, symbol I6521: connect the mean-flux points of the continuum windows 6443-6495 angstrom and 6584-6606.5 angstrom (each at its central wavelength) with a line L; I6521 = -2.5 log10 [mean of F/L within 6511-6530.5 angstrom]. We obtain 0.023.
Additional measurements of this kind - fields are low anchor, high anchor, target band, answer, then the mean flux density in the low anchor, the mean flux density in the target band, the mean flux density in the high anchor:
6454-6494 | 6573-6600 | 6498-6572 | 0.03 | 2.82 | 2.8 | 2.93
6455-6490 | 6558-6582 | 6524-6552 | 0.03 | 2.78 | 2.83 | 2.95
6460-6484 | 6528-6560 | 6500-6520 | 0.01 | 2.78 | 2.74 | 2.77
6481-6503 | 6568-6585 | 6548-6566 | 0.05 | 2.78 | 2.78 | 2.93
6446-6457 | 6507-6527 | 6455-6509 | 0.01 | 2.8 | 2.78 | 2.81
